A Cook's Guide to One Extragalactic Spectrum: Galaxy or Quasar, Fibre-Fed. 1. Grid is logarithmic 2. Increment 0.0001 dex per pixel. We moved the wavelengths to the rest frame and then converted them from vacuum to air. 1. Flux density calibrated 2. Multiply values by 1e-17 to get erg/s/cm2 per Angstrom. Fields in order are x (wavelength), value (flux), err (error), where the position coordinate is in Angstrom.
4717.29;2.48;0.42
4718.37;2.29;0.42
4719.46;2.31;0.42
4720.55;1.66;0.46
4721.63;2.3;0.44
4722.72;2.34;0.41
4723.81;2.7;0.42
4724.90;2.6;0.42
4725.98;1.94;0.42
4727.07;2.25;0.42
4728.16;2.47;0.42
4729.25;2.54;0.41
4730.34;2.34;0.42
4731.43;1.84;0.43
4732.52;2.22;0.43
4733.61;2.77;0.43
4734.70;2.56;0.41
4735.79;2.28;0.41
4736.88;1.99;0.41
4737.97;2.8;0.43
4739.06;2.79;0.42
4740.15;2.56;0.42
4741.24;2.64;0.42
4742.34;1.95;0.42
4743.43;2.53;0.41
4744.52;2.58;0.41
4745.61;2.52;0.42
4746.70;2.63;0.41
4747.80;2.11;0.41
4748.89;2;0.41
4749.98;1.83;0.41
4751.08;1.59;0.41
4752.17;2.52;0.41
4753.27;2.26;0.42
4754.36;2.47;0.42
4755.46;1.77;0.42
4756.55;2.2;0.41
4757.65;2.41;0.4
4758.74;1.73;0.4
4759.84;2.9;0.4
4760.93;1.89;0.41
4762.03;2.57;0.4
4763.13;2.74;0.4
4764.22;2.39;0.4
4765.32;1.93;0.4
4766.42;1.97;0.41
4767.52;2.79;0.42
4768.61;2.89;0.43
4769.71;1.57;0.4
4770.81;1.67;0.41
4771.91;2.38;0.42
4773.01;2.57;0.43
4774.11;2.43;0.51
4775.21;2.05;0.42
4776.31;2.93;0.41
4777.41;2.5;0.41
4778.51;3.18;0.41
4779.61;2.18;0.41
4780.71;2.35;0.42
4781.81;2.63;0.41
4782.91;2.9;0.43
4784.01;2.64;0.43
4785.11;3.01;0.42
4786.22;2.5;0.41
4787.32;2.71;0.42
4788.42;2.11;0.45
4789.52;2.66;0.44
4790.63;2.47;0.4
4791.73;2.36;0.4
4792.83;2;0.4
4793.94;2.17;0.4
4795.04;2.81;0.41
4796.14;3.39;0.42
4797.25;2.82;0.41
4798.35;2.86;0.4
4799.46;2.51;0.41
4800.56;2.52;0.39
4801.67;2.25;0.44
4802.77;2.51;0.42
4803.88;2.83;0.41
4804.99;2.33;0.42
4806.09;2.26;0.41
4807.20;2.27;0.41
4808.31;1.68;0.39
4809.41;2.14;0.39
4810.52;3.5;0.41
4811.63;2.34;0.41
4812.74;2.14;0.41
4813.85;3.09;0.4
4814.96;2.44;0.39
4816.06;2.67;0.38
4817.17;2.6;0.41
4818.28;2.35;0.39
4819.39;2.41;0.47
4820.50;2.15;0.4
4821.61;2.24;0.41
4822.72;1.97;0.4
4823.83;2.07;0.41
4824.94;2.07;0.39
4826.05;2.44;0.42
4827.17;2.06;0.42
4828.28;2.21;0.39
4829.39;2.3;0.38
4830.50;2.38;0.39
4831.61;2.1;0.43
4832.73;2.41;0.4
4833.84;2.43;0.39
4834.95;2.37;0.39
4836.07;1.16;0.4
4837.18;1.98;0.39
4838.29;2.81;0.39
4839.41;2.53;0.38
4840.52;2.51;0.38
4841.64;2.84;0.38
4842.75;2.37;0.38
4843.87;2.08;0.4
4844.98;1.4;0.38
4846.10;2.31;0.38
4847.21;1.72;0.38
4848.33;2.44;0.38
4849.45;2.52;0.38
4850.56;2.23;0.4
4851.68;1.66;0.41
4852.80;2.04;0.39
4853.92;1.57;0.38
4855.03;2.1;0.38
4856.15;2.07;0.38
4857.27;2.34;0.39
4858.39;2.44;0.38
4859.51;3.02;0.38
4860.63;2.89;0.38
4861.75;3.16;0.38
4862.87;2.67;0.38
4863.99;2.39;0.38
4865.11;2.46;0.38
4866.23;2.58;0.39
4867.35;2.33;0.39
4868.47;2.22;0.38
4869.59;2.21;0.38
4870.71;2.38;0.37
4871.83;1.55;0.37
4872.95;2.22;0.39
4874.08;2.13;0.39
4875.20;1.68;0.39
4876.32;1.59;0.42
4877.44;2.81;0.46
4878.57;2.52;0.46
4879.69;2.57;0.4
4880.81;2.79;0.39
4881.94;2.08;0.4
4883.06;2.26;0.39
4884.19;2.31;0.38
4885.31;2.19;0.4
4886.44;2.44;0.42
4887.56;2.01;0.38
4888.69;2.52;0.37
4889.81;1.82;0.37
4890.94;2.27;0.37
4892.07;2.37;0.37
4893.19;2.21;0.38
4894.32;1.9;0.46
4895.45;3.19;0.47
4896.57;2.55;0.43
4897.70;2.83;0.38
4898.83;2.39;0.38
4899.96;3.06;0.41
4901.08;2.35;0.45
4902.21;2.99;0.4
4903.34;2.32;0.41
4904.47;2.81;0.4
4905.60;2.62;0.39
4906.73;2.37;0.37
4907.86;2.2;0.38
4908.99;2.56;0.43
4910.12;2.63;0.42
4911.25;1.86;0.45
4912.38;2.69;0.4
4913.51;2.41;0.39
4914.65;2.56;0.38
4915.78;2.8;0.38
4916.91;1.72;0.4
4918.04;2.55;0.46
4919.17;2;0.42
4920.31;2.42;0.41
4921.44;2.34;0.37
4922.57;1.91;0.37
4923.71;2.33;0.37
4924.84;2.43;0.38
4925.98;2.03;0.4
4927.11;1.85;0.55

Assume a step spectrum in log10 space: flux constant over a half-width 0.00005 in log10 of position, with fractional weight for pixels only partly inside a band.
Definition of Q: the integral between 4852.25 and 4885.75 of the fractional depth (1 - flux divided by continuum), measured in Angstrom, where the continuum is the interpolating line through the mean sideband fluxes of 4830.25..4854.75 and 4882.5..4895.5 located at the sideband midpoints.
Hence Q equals -1.5 Angstrom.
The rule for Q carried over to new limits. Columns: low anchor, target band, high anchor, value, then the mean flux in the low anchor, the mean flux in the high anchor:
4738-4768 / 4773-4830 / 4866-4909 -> -3.5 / 2.31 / 2.36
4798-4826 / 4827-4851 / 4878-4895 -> 1.3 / 2.41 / 2.29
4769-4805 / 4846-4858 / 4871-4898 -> 1.4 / 2.51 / 2.28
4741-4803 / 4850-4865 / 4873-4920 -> 0.2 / 2.41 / 2.39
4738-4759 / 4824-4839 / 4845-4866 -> 0.6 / 2.29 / 2.31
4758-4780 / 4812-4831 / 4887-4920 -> 0.5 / 2.36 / 2.43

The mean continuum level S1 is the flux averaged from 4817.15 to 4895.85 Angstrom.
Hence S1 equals 2.27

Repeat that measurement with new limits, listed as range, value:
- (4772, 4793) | 2.54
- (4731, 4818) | 2.43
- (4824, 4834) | 2.25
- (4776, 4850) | 2.41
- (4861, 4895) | 2.29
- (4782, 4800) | 2.62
